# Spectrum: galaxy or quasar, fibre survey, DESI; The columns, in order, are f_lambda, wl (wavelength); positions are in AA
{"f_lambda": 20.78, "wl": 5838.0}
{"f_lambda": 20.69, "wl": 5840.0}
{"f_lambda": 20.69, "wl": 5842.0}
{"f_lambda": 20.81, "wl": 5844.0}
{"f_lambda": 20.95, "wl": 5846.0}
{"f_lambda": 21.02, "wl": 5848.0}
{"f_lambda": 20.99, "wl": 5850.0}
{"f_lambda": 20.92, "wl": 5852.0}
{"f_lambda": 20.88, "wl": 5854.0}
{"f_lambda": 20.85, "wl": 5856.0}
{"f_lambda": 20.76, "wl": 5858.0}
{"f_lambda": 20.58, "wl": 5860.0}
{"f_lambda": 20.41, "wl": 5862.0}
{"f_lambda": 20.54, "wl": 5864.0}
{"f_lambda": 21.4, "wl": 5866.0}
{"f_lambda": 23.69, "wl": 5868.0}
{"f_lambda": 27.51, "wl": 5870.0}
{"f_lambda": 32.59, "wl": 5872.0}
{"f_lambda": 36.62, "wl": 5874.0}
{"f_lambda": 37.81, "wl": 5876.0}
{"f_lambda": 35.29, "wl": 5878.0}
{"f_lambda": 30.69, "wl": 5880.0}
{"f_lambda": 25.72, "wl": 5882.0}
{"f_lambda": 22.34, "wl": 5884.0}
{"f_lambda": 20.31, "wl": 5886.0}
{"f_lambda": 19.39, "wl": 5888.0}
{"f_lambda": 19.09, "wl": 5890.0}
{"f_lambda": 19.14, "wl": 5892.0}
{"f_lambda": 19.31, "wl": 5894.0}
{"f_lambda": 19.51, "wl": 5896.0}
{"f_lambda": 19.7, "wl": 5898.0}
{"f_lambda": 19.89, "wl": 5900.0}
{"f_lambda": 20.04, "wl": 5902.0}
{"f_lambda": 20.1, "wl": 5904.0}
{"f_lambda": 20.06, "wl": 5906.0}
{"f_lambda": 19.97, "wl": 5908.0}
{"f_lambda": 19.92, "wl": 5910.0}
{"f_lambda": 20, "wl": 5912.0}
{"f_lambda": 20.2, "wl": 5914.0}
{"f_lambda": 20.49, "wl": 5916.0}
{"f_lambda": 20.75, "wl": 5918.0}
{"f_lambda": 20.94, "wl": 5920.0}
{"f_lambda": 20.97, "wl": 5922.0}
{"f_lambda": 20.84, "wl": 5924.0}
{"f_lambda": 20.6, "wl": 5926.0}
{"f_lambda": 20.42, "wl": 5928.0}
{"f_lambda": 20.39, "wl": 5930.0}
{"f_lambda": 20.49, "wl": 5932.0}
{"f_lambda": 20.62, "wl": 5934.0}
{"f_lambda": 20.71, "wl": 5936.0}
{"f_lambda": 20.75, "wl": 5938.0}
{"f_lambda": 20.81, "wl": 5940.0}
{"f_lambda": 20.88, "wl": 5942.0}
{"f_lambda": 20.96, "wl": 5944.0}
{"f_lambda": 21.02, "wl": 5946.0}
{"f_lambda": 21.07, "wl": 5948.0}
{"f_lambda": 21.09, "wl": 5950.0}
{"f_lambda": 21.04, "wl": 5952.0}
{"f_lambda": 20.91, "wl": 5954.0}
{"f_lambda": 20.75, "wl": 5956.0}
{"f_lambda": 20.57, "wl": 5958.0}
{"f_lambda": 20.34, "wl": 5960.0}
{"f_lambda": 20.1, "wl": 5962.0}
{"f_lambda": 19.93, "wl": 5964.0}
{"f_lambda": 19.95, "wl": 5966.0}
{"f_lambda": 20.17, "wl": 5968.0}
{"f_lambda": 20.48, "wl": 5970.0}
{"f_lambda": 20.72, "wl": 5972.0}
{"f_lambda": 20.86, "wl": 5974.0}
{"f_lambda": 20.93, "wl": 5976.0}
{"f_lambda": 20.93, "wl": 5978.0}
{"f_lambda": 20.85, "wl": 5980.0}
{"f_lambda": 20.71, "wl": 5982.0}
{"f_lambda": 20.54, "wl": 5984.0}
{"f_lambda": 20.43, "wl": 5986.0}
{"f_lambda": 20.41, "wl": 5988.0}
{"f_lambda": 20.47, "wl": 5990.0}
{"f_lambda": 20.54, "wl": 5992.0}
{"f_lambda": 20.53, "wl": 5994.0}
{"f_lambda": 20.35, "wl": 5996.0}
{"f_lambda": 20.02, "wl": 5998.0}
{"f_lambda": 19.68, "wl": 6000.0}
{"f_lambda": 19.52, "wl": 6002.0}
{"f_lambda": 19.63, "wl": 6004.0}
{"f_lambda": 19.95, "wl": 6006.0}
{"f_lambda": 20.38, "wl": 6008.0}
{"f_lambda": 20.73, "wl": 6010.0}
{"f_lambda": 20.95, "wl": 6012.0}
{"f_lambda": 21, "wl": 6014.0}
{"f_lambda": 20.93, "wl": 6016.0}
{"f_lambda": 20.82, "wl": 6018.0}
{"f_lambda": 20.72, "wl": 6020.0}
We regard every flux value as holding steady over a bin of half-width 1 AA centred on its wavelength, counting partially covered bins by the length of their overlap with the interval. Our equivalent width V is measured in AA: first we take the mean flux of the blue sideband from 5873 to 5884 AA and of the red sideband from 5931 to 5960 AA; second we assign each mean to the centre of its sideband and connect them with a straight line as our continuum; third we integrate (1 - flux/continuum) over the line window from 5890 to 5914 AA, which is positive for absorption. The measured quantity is 7.1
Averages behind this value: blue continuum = 32.2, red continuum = 20.8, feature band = 19.8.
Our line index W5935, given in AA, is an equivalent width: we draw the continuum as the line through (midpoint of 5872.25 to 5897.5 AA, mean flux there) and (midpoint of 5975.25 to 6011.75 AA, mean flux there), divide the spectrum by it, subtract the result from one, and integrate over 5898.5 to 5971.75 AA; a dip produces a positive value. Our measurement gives 8.2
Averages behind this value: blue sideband 25.5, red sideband 20.4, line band 20.5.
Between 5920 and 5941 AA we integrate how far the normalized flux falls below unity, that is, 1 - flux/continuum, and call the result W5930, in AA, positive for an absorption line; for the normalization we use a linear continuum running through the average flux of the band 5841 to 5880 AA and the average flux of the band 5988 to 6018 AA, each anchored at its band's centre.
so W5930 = 1.7 AA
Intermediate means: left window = 24.6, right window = 20.4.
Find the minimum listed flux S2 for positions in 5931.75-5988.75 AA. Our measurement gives 19.93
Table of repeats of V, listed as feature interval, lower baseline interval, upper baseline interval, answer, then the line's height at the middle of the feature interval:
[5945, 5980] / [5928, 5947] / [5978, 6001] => -0.11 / 20.6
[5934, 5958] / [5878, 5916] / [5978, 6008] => -0.16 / 20.7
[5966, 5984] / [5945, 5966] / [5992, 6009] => -0.24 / 20.4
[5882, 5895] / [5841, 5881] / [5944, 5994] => 1.83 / 23.7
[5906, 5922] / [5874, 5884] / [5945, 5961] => 3.76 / 26.6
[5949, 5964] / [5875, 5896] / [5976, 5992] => 0.77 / 21.8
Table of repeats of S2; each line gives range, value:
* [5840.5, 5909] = 19.09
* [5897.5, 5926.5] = 19.7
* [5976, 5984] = 20.54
